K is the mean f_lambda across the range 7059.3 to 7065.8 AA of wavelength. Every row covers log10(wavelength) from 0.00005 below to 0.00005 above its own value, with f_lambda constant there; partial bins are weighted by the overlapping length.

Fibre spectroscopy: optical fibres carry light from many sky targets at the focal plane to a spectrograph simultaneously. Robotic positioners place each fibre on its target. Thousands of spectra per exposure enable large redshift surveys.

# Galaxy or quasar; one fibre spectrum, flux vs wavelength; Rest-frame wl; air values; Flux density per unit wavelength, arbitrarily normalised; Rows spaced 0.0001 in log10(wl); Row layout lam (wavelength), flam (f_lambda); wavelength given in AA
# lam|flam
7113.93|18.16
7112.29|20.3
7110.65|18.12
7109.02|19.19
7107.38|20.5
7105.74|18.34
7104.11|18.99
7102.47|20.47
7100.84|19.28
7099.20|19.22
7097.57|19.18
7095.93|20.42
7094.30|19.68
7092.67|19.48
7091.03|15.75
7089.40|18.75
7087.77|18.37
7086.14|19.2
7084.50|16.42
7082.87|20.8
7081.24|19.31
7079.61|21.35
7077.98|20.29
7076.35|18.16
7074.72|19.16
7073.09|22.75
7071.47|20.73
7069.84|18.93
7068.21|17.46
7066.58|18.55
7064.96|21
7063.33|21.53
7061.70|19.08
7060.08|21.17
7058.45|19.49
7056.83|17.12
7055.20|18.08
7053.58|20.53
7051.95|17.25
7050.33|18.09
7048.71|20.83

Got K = 20.7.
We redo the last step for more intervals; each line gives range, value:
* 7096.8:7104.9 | 19.4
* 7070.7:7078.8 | 20.2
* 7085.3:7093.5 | 18.3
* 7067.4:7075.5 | 19.8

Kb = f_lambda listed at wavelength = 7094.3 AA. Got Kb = 19.68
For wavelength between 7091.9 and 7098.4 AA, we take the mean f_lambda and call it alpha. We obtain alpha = 19.7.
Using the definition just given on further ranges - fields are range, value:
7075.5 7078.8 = 19.2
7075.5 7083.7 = 20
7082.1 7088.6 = 18.7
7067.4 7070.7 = 18.2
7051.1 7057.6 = 18.2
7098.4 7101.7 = 19.3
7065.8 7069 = 18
